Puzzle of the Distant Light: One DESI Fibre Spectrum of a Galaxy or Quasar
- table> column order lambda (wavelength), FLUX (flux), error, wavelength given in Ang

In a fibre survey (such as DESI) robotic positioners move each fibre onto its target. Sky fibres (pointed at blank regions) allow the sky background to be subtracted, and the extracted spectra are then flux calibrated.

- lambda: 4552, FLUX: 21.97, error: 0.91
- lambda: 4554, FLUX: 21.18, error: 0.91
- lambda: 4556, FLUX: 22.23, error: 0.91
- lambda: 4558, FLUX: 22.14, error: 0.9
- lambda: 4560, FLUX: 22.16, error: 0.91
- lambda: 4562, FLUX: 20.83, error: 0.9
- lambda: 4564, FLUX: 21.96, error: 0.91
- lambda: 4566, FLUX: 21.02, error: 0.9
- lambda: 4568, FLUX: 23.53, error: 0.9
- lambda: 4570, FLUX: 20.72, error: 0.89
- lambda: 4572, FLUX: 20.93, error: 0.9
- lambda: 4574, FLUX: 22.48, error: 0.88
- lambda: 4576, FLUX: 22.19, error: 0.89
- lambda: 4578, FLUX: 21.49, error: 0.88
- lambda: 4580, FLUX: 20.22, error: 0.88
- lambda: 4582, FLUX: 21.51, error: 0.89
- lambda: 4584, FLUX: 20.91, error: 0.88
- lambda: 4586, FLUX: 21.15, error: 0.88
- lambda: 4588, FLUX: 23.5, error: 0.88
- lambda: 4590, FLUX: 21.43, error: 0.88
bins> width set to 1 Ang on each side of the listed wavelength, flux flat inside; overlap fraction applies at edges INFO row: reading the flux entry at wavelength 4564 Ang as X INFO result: 21.96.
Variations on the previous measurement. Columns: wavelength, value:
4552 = 21.97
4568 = 23.53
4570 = 20.72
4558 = 22.14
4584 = 20.91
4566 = 21.02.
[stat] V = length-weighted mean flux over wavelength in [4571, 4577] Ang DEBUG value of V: 21.9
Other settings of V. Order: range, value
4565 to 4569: 22.3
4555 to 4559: 22.2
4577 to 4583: 21.1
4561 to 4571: 21.6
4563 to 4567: 21.5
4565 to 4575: 21.7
